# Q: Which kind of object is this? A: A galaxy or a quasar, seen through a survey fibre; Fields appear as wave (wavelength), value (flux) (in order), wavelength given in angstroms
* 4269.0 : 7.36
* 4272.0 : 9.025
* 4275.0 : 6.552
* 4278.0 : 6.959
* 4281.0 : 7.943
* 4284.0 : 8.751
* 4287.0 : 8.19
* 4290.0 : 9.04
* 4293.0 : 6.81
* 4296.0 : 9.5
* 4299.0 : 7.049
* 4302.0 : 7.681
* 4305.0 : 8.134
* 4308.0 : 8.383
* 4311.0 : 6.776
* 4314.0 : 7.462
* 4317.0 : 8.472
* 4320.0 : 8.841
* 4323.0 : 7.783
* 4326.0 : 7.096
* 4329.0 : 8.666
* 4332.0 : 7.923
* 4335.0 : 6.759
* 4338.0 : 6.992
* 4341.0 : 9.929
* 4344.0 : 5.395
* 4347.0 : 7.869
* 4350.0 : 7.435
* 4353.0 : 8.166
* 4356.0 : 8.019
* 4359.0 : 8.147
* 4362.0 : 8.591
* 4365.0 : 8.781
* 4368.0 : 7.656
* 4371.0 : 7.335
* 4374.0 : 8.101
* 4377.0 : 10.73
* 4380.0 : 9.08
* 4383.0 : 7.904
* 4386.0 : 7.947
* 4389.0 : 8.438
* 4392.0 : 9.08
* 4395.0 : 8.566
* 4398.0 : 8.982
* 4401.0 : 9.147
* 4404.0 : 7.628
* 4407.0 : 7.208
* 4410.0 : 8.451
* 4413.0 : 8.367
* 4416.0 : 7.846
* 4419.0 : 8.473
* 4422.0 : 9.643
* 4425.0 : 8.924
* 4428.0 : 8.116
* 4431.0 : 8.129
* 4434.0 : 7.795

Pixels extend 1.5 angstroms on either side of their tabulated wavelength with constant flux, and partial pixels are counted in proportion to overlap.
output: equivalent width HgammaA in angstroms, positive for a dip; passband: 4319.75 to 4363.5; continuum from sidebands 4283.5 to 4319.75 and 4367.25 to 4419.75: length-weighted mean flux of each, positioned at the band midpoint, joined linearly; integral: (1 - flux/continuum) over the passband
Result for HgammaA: 2.0 angstroms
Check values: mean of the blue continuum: 8.03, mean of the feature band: 7.81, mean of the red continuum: 8.39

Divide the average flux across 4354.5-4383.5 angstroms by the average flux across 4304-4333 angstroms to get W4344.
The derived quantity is 1.1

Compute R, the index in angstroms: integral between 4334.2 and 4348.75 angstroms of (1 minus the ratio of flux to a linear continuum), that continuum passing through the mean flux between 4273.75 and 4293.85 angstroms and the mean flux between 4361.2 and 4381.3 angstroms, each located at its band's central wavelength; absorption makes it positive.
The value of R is 1.59 angstroms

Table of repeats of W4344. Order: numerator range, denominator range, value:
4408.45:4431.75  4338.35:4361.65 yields 1.08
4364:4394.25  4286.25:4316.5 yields 1.07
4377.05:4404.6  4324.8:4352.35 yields 1.14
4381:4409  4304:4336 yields 1.06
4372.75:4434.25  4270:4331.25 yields 1.07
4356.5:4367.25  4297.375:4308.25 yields 1.08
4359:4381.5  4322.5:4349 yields 1.13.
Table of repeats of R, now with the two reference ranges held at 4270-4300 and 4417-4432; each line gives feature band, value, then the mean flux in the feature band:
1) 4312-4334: 0.51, 7.98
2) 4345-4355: 0.70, 7.71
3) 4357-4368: -0.02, 8.37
